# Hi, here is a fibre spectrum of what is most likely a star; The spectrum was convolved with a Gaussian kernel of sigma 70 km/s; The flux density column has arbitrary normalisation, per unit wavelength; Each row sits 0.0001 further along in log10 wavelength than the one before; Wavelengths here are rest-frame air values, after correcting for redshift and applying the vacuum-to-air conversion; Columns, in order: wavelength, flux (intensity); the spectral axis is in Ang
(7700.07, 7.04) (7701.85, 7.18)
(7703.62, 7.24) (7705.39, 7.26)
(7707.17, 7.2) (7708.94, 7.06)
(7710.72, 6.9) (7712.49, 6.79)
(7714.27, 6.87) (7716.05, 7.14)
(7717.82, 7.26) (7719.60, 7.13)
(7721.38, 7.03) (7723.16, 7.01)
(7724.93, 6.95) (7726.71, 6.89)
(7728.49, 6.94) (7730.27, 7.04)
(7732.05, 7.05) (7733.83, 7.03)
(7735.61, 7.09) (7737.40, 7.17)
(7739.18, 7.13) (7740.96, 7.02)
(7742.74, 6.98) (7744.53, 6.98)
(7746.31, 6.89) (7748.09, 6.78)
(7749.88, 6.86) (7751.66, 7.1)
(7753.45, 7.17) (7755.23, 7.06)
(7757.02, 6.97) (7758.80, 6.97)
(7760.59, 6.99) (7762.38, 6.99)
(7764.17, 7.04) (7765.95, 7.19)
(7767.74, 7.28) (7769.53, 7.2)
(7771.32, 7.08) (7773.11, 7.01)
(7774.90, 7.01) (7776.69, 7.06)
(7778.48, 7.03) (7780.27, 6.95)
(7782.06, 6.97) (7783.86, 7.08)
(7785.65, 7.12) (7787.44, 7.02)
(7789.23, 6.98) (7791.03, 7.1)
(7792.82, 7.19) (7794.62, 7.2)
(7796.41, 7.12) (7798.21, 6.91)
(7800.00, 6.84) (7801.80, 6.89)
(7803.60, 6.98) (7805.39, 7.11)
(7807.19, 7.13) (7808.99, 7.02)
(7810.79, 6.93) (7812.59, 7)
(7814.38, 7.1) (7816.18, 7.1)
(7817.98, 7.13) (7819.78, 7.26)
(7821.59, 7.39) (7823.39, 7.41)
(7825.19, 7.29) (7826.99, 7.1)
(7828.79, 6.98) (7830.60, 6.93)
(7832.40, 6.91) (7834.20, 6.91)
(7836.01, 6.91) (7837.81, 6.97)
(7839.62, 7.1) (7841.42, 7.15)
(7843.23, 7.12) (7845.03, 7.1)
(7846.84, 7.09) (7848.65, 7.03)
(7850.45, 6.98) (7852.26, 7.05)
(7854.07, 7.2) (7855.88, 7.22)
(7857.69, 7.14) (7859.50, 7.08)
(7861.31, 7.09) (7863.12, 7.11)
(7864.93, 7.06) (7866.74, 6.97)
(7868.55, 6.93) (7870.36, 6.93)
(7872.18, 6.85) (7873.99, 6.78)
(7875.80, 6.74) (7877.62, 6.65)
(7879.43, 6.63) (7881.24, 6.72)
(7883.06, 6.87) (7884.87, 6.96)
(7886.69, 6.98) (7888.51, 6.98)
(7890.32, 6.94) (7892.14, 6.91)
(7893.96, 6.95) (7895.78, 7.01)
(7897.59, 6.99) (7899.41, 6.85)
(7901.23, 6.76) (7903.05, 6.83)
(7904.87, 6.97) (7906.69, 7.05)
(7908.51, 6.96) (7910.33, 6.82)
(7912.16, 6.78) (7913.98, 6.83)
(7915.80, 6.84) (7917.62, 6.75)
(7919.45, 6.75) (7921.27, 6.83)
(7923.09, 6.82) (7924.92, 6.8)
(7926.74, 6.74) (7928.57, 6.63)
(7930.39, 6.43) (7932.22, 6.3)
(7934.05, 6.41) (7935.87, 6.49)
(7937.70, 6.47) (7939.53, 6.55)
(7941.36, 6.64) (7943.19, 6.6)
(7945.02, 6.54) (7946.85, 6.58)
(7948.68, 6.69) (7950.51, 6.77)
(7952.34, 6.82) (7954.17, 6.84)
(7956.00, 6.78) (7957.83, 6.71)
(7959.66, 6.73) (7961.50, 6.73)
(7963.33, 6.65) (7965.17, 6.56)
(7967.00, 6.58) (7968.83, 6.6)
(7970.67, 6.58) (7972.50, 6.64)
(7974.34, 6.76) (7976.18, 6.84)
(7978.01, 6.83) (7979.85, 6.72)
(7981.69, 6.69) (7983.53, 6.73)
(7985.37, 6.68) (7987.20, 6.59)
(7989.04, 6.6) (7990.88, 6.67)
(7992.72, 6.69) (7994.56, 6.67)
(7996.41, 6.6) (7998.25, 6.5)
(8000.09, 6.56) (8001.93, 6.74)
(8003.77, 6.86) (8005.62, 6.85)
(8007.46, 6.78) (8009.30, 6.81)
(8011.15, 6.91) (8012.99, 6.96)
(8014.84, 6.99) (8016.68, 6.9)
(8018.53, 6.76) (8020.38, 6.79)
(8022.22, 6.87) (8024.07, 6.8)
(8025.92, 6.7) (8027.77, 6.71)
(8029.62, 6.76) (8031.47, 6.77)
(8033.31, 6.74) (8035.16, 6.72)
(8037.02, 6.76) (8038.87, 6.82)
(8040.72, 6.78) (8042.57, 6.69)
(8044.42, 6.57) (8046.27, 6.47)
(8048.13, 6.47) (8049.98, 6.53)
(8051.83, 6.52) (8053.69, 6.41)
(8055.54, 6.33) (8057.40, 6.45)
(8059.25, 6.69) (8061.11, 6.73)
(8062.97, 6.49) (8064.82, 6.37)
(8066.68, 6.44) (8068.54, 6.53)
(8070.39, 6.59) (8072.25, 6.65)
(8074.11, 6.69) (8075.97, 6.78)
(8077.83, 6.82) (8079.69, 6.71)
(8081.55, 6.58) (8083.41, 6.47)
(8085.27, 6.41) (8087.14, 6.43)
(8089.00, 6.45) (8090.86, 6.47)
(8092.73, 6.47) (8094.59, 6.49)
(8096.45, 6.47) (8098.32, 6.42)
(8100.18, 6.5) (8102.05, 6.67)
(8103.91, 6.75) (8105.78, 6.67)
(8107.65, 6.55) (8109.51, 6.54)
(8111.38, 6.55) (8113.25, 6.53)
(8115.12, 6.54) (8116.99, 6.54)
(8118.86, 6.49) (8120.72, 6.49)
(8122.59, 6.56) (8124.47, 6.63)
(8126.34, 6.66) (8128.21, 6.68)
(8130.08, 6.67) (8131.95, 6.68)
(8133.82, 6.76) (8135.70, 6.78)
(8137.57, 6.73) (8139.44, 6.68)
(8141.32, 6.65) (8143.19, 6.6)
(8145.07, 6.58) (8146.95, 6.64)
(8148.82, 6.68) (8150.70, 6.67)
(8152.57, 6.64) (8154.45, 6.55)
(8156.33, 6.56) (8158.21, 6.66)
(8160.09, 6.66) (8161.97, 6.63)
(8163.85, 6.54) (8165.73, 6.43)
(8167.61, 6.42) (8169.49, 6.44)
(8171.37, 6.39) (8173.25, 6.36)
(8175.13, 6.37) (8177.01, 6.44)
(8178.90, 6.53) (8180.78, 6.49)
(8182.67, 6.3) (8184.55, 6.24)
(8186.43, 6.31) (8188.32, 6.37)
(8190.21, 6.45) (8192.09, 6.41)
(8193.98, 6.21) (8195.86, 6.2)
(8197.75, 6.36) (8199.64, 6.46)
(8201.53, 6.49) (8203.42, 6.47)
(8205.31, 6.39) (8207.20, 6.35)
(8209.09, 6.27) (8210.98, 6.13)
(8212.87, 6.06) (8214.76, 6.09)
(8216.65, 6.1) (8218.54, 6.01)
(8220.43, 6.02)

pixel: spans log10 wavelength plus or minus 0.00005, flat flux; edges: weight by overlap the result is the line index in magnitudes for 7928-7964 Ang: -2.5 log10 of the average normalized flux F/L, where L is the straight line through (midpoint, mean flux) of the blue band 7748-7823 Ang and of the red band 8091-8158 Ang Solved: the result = 0.04 mag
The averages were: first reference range 7.06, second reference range 6.6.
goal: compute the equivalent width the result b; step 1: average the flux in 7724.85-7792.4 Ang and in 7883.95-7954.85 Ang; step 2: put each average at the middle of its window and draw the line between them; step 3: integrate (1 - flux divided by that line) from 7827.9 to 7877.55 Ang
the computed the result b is -0.9 Ang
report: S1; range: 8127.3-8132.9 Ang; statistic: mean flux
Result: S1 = 6.68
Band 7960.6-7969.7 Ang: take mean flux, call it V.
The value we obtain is 6.63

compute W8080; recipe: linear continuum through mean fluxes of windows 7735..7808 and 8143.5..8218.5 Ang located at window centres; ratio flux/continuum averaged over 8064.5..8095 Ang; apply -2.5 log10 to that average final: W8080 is 0.003 mag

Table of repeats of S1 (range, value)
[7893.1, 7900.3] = 6.95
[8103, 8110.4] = 6.63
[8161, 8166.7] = 6.53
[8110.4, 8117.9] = 6.53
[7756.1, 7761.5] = 6.97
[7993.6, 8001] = 6.58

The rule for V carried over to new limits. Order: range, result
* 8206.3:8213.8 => 6.2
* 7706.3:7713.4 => 6.99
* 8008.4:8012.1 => 6.86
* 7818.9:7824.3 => 7.34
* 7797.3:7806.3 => 6.95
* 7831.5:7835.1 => 6.92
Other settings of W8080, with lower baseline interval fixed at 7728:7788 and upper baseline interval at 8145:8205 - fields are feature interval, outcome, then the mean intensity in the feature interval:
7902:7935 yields 0.01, 6.75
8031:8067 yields 0.01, 6.59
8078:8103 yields 0.01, 6.51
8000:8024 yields -0.02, 6.84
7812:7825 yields -0.04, 7.21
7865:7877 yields 0.00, 6.87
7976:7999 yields 0.01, 6.67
